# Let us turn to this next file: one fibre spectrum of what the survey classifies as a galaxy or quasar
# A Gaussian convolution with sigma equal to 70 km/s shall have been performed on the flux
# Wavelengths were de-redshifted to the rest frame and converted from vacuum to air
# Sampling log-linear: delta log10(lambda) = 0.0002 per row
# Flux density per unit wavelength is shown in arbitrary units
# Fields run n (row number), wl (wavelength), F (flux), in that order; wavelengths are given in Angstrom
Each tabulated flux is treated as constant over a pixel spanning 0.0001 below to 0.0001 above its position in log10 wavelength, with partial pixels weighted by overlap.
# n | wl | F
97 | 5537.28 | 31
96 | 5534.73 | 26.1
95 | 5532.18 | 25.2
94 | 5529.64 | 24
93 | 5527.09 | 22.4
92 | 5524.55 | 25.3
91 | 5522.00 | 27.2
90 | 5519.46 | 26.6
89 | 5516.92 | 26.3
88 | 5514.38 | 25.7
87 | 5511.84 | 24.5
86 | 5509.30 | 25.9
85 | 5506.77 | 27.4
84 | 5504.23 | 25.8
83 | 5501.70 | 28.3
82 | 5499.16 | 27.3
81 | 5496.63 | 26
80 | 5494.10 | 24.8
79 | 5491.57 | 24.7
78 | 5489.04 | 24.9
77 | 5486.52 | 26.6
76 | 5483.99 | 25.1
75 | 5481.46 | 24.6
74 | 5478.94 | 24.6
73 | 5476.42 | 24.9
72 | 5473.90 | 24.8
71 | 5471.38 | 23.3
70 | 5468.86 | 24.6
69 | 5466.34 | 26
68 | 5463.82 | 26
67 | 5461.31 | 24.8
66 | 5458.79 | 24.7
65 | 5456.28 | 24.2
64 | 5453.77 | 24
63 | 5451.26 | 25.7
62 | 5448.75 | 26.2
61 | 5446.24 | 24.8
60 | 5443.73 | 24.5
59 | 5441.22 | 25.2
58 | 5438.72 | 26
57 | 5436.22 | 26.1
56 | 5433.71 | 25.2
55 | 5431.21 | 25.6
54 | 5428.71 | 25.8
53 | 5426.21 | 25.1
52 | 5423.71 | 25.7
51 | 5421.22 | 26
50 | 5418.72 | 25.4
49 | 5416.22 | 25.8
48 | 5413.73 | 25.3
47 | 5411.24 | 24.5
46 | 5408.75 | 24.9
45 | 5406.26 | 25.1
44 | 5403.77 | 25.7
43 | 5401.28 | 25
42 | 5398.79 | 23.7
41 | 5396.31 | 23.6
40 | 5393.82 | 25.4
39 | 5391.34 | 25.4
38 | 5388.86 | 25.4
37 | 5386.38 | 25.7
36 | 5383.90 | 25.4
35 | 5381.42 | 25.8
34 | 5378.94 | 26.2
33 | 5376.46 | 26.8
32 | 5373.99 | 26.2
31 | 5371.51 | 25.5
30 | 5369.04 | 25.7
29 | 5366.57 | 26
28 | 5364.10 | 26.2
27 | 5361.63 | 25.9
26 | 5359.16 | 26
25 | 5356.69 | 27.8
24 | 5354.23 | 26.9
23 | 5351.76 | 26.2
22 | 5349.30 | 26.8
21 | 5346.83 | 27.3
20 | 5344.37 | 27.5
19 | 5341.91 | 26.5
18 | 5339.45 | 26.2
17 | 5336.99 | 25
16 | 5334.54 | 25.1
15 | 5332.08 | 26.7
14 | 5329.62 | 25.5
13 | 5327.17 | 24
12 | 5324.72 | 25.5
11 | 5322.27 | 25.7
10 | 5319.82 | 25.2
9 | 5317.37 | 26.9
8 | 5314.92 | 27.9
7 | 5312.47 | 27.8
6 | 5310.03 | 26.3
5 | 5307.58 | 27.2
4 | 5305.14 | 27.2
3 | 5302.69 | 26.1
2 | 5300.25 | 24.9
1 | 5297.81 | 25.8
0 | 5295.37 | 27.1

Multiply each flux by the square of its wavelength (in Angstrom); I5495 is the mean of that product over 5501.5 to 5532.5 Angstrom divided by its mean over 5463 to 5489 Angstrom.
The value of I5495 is 1.04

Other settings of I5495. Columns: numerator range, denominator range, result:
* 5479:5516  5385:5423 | 1.06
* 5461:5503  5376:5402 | 1.04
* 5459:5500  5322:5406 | 1.02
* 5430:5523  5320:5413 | 1.03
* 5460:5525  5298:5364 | 1.03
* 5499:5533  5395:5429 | 1.07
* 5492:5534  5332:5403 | 1.05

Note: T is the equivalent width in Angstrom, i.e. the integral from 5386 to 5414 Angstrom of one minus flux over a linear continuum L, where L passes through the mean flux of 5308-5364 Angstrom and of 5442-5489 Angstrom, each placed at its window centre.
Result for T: 0.8 Angstrom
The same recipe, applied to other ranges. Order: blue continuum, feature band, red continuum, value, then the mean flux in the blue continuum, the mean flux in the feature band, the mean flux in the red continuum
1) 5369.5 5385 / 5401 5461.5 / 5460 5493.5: 0.41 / 26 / 25.3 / 25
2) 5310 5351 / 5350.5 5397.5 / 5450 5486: -0.20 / 26.2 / 25.9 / 24.8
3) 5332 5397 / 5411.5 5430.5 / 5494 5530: 0.34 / 26.1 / 25.5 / 25.9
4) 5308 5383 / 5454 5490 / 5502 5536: 1.26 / 26.2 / 24.9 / 25.7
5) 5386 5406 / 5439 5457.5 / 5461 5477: -0.05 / 25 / 25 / 24.9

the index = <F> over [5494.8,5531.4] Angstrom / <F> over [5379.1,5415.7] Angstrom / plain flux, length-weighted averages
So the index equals 1.0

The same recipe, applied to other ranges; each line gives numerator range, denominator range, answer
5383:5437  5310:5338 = 0.97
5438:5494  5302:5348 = 0.95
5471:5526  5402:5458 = 1.02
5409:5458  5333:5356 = 0.96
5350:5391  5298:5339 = 1.00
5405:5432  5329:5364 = 0.96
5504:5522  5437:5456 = 1.04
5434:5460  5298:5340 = 0.96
